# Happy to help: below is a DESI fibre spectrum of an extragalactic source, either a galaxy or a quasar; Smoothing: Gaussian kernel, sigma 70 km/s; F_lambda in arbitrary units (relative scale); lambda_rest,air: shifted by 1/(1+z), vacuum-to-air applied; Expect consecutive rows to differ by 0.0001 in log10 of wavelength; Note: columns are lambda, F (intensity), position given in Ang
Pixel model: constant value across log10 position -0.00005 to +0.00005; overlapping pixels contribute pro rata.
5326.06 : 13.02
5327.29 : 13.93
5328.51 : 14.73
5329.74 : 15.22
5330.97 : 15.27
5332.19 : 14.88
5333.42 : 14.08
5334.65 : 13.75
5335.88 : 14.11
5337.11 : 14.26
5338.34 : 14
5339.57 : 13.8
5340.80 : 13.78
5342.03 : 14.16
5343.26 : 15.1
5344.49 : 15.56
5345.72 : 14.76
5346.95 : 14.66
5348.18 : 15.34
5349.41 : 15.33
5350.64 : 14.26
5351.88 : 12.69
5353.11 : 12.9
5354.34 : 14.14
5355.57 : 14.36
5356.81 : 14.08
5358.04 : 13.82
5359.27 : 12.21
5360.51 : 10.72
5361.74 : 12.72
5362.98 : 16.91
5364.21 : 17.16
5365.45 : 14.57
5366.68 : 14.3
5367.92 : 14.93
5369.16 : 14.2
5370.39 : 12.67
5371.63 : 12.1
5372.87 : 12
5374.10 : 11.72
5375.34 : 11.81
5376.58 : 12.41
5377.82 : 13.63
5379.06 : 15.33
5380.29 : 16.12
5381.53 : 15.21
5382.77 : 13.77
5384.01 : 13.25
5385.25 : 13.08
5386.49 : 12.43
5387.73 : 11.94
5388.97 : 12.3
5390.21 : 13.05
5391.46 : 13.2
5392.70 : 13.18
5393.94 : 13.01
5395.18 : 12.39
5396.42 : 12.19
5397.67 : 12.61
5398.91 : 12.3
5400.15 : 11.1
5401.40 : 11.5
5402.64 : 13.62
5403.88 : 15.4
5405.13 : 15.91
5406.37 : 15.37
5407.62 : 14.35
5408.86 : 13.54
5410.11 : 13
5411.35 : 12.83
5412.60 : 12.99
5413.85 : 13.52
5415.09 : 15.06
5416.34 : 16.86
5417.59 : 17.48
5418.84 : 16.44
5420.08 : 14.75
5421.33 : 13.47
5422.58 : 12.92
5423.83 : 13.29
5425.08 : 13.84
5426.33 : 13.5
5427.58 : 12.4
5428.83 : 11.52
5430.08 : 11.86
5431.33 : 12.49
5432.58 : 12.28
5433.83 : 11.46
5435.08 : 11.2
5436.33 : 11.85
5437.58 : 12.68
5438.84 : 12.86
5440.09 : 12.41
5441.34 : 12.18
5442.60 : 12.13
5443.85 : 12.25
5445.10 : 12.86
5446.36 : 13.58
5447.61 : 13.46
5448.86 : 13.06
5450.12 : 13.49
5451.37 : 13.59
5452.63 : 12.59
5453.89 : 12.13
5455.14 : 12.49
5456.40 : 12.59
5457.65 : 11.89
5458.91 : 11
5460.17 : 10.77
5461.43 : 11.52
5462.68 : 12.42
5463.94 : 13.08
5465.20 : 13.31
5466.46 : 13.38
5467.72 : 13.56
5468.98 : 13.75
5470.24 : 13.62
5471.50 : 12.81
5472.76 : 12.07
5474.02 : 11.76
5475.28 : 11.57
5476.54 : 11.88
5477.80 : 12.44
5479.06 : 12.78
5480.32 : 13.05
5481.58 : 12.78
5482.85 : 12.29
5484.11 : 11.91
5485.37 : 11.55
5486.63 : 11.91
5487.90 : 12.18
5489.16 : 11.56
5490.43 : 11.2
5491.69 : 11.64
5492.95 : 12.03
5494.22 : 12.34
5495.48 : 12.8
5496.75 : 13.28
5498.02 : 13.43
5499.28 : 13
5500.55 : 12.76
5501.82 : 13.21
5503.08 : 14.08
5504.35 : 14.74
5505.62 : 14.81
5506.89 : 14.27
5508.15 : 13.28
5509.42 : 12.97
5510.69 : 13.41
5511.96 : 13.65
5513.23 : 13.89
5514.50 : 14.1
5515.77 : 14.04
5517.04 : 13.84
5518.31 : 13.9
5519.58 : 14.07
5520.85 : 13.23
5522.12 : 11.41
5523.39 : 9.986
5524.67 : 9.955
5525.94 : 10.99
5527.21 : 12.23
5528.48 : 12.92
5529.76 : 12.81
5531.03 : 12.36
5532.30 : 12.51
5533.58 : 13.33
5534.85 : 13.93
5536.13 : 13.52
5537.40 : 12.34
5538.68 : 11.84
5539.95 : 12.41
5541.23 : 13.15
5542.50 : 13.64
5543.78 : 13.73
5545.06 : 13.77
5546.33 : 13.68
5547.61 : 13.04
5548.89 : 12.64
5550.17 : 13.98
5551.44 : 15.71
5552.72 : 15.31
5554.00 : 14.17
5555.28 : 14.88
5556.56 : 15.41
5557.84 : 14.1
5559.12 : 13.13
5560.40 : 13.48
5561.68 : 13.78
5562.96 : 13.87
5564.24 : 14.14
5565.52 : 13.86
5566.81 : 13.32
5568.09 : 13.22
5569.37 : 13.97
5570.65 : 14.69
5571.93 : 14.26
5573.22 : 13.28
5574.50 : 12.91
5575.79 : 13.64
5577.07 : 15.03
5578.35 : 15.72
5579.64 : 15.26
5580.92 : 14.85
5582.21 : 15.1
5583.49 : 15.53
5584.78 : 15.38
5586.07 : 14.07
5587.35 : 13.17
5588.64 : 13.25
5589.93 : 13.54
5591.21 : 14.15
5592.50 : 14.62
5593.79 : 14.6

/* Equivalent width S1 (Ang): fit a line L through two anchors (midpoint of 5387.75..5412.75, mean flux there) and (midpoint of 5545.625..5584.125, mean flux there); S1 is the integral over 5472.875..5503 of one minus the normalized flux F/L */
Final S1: 3.0 Ang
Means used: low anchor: 13.2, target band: 12.4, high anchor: 14.2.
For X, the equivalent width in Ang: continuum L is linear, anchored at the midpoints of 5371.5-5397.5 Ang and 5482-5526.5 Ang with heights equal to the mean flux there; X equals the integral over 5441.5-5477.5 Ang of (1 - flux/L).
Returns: 0.9 Ang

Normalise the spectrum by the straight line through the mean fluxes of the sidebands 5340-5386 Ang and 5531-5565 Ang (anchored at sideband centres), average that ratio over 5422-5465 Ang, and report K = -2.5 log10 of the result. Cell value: 0.11 mag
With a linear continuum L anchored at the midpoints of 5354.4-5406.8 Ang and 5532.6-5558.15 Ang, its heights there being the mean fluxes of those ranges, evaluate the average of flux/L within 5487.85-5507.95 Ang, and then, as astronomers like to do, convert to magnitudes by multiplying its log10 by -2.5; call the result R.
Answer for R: 0.052 mag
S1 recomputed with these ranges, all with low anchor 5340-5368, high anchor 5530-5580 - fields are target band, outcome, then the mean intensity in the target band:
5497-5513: 0.29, 13.6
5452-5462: 1.52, 11.9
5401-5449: 2.35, 13.4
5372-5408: 2.39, 13.2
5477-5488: 1.28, 12.3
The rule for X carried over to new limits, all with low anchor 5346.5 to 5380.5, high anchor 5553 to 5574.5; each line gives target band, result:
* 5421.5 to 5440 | 1.9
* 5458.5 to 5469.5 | 1.1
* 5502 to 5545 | 2.6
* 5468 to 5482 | 1.3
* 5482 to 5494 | 1.8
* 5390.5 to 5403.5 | 1.2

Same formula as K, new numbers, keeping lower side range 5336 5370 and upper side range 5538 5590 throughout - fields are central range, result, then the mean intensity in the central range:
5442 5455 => 0.10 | 12.9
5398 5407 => 0.05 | 13.6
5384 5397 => 0.12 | 12.7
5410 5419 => -0.05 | 14.8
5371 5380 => 0.11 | 12.8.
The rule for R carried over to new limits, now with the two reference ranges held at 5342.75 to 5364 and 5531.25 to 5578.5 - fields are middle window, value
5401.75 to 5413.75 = 0.00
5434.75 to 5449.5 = 0.11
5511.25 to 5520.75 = -0.01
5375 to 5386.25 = 0.02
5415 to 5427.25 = -0.05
